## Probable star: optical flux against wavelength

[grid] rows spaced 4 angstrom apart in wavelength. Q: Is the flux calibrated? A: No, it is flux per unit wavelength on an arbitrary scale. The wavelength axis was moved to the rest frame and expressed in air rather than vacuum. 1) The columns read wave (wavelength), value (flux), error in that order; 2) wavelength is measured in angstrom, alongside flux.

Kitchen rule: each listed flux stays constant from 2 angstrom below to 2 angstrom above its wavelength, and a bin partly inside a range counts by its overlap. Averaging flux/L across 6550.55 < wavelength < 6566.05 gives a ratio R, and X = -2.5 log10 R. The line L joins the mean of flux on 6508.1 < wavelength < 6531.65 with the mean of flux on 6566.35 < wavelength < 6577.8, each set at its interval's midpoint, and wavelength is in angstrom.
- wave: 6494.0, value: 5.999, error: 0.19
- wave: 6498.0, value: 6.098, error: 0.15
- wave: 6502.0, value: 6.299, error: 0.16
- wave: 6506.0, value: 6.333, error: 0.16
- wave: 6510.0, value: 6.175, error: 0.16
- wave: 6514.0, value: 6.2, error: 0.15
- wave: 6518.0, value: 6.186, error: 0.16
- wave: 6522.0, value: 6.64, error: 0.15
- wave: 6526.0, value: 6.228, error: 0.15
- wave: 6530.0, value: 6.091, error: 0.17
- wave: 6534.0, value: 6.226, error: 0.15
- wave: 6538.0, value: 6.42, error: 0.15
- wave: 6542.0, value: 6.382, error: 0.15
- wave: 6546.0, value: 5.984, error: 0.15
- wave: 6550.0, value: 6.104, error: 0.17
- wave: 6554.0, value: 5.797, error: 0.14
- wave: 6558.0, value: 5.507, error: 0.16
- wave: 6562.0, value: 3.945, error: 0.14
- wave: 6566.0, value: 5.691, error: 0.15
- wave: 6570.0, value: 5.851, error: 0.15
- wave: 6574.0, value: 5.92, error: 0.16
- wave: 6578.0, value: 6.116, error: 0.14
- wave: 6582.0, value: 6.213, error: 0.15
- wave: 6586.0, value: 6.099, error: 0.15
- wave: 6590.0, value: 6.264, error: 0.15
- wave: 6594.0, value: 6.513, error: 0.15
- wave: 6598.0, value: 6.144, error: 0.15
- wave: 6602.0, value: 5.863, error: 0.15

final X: 0.14 mag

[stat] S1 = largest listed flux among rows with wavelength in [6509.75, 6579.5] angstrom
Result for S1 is 6.64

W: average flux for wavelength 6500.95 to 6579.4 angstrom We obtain 6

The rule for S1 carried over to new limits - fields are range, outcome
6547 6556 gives 6.104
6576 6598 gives 6.513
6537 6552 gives 6.42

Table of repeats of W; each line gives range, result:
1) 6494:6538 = 6.24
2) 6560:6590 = 5.73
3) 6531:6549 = 6.24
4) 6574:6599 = 6.2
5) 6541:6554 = 6.08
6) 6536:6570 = 5.74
